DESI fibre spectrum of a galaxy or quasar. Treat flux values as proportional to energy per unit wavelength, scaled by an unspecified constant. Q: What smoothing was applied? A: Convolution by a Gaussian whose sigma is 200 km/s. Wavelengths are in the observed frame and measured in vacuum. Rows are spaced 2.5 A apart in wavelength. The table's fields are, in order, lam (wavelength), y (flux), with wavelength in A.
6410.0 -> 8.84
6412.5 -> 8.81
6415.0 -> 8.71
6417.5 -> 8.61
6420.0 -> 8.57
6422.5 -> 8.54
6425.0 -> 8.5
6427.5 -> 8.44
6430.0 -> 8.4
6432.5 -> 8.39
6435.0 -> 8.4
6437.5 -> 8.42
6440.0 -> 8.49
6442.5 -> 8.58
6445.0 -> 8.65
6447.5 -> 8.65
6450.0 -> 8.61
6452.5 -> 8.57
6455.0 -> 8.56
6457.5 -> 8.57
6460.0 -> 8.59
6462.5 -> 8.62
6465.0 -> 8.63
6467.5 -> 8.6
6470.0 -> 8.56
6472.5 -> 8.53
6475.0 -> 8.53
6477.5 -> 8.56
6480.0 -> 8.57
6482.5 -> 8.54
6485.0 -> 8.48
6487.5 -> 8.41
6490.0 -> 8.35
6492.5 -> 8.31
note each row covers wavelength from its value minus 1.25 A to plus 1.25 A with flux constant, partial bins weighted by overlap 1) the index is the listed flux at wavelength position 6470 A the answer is 8.56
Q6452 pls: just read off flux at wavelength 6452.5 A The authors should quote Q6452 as 8.57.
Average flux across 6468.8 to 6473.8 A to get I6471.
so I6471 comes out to 8.54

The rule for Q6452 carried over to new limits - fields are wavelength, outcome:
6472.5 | 8.53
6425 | 8.5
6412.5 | 8.81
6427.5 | 8.44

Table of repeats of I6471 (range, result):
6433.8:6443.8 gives 8.47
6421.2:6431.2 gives 8.47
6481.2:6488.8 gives 8.48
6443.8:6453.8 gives 8.62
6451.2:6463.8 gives 8.58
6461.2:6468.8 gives 8.62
